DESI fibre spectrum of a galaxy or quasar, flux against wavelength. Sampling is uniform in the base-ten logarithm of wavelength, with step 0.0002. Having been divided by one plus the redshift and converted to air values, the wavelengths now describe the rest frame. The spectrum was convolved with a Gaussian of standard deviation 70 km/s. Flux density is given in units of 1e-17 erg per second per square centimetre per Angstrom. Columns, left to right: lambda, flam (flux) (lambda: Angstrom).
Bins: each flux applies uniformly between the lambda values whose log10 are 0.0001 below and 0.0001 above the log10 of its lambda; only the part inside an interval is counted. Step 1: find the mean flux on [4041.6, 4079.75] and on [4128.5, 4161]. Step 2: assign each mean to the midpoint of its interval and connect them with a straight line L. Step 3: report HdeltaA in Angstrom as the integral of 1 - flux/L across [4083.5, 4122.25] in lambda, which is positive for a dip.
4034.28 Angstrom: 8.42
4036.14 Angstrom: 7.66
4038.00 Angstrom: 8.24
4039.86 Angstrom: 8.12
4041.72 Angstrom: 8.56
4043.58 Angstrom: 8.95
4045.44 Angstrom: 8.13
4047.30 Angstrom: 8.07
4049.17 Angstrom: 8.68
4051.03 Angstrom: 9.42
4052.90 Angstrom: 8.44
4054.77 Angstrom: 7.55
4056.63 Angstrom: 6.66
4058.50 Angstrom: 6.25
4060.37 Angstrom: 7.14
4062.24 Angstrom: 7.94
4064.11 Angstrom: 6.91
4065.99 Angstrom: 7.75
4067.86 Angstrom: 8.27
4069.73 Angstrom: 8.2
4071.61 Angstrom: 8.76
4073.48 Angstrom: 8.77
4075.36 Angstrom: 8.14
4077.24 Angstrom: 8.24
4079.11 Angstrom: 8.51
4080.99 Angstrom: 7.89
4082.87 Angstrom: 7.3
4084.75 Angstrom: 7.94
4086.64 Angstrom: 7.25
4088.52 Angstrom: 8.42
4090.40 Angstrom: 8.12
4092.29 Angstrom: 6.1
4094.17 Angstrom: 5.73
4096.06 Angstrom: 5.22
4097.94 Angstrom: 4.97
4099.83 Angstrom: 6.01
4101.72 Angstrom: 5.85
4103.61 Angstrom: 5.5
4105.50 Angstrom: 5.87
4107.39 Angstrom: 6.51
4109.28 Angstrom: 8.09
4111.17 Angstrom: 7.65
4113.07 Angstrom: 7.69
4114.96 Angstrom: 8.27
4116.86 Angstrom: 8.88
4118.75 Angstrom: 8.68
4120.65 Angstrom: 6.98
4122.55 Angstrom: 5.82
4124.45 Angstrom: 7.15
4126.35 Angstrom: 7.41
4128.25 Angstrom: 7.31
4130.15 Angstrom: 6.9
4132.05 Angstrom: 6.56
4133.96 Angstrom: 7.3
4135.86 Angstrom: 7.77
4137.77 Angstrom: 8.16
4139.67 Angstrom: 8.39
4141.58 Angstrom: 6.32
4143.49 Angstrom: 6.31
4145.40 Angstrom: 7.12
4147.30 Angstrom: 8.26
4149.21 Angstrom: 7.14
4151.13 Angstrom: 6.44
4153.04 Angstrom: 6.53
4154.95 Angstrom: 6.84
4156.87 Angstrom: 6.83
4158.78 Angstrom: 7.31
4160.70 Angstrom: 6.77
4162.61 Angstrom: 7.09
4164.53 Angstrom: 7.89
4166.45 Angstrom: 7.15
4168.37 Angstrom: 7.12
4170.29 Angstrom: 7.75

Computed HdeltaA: 3.1 Angstrom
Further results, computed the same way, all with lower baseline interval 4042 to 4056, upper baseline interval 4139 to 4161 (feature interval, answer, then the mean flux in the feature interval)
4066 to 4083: -0.4 Angstrom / 8.25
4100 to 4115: 1.6 Angstrom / 6.8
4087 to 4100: 2.3 Angstrom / 6.43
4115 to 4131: -0.1 Angstrom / 7.44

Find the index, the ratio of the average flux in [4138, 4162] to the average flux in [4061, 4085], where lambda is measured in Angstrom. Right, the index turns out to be 0.88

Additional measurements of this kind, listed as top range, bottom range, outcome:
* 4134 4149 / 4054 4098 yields 1.00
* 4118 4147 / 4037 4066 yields 0.91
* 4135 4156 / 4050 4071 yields 0.93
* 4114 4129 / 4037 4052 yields 0.89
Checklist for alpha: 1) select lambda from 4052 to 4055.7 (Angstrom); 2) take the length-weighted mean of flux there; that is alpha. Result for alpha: 7.99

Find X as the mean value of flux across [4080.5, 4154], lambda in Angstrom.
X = 7.07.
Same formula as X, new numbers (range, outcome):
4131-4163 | 7.13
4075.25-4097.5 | 7.32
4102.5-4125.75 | 7.25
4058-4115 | 7.26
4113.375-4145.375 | 7.39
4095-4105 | 5.53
